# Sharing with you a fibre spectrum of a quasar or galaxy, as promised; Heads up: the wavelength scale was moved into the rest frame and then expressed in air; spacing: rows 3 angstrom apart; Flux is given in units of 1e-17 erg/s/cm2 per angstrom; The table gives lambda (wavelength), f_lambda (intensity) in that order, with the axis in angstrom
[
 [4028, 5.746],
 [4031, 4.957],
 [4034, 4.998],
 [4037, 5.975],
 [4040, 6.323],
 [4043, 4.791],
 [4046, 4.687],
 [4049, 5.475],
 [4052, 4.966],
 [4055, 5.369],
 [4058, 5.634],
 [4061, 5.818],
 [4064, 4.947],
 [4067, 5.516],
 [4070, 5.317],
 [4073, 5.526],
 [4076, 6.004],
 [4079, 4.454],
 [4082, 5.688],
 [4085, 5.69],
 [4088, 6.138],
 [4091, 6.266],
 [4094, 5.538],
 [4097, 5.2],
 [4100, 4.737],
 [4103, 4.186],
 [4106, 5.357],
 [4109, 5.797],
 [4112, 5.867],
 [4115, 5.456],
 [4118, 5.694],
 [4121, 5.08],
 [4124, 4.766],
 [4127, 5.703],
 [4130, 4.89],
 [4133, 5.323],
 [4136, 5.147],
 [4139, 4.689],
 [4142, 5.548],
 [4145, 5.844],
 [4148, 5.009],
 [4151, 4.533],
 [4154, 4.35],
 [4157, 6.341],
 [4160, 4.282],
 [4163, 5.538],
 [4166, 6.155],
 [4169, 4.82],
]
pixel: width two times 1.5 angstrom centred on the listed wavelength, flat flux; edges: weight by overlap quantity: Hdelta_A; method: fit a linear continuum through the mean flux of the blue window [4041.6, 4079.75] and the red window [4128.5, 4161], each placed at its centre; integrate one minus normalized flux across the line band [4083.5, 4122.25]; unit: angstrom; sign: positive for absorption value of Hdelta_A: -2.02 angstrom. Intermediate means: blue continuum 5.29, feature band 5.46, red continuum 5.1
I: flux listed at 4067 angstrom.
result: 5.516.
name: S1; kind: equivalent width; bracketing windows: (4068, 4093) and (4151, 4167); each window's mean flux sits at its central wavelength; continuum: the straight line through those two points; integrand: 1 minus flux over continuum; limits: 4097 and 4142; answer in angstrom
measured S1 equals 1.9 angstrom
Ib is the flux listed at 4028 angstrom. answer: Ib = 5.746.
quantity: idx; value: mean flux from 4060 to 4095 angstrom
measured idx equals 5.57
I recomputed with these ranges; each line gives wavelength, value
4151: 4.533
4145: 5.844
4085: 5.69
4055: 5.369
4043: 4.791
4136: 5.147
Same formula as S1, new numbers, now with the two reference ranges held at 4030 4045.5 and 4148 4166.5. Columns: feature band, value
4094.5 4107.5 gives 0.8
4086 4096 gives -1.3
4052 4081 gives -0.3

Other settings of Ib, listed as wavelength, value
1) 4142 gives 5.548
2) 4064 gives 4.947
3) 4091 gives 6.266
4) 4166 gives 6.155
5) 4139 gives 4.689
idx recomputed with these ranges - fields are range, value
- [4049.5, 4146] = 5.38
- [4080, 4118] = 5.49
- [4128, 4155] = 5.06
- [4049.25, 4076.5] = 5.44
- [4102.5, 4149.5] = 5.3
